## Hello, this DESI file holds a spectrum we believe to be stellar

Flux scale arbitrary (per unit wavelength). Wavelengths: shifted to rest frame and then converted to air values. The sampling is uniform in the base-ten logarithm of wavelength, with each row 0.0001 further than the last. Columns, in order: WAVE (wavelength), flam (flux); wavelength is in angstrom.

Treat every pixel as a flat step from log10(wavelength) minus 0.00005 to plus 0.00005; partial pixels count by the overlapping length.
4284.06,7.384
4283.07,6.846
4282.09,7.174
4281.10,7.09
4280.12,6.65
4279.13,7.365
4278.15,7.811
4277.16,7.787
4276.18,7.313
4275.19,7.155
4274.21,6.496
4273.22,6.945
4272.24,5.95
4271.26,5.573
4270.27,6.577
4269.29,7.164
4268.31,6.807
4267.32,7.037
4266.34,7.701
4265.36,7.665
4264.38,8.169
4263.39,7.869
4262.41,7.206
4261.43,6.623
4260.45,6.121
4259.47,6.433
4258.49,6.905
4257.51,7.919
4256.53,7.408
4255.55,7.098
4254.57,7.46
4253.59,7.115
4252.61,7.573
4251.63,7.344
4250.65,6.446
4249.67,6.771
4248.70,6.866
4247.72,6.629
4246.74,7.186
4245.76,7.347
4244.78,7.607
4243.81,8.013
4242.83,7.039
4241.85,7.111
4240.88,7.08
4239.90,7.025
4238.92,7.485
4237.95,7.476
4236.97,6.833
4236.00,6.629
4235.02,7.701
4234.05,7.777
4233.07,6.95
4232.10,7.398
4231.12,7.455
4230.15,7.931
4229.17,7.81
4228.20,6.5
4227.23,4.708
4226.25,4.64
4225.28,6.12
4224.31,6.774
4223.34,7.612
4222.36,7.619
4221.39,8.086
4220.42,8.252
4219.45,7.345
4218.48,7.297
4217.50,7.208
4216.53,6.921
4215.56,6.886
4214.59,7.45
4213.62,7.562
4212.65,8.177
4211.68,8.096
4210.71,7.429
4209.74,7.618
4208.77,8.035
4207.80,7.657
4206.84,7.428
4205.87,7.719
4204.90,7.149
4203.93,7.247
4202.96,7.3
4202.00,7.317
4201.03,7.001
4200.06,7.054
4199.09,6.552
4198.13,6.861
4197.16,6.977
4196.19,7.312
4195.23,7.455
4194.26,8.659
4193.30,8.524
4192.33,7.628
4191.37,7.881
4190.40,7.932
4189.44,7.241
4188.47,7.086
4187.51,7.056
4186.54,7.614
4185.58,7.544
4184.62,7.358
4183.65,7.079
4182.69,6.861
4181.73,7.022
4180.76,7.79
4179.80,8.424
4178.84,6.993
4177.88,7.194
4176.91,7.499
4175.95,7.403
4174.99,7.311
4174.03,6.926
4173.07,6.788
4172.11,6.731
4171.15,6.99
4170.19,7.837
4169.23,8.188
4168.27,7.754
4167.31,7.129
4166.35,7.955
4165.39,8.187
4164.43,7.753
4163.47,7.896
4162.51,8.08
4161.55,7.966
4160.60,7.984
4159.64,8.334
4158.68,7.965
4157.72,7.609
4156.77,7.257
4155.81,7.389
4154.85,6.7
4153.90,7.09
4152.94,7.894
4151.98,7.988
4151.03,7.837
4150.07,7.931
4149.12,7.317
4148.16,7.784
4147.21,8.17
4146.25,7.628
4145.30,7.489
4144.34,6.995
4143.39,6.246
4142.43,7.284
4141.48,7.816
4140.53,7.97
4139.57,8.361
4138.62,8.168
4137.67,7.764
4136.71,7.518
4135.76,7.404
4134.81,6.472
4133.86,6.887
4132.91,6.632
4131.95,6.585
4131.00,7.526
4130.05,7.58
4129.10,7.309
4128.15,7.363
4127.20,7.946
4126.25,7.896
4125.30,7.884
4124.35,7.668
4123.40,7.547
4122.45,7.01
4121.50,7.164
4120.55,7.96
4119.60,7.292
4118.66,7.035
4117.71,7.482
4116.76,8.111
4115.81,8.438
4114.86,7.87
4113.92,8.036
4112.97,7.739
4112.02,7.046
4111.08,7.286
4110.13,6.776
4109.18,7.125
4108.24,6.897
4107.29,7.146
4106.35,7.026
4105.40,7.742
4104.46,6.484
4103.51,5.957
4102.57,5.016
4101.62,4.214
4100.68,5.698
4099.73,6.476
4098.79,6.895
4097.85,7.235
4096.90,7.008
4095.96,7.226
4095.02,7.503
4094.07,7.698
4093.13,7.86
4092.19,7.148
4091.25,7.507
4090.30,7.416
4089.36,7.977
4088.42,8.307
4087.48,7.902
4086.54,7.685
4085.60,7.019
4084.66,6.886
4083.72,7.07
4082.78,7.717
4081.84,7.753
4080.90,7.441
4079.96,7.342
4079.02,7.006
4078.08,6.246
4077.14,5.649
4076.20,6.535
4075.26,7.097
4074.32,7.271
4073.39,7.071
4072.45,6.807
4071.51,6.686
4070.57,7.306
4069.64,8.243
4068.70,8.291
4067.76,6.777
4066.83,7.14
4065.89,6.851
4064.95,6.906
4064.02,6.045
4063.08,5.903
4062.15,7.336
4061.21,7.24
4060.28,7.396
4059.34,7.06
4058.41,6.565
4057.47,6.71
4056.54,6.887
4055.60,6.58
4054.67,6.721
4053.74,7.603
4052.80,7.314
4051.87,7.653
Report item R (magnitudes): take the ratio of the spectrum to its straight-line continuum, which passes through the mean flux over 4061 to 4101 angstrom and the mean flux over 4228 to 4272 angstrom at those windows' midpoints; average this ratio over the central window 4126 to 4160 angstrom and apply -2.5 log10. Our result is -0.05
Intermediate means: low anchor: 7.15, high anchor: 7.17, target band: 7.5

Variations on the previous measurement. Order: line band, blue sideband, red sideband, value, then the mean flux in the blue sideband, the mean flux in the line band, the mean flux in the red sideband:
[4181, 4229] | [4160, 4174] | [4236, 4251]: 0.01 mag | 7.64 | 7.29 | 7.12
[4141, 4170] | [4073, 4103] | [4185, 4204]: -0.06 mag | 7.03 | 7.66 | 7.42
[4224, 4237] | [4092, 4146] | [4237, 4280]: 0.05 mag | 7.23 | 6.8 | 7.12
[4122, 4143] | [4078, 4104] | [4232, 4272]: -0.06 mag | 7.05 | 7.48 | 7.14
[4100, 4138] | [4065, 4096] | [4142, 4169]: 0.05 mag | 7.28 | 7.16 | 7.63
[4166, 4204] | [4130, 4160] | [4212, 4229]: -0.02 mag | 7.48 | 7.39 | 7.03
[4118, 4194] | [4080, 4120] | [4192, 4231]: -0.04 mag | 7.2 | 7.51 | 7.3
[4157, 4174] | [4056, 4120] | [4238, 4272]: -0.09 mag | 7.1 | 7.69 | 7.12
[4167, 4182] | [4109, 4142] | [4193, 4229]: 0.00 mag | 7.51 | 7.38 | 7.26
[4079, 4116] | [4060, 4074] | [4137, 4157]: 0.02 mag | 7.07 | 7.16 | 7.58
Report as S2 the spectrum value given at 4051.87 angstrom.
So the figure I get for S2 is 7.653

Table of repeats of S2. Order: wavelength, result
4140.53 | 7.97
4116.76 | 8.111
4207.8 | 7.657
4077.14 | 5.649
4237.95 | 7.476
